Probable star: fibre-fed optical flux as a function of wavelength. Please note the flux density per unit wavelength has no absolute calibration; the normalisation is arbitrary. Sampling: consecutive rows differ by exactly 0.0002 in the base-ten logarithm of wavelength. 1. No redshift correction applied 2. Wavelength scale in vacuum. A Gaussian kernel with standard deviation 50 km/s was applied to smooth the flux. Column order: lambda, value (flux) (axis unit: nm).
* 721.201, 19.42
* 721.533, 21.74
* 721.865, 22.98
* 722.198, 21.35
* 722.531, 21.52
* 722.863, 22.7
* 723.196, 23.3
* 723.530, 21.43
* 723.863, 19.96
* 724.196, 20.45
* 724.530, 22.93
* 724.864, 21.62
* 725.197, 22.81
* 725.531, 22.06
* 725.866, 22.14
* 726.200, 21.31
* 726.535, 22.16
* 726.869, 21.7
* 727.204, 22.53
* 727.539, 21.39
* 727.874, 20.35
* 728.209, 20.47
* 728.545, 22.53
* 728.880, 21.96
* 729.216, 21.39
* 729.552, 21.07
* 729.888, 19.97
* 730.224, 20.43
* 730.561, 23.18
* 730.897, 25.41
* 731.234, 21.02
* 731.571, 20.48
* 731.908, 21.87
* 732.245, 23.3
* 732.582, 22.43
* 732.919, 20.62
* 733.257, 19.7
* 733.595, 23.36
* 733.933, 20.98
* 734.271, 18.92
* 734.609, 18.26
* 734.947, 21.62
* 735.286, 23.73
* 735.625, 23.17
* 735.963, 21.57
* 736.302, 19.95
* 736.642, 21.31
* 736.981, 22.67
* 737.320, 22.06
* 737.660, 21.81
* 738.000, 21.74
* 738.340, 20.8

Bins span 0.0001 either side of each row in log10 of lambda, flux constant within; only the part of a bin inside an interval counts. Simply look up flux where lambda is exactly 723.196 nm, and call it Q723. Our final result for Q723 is 23.3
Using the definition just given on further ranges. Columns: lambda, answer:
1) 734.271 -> 18.92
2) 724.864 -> 21.62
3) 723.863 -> 19.96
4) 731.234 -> 21.02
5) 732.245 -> 23.3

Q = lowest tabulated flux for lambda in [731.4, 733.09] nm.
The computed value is 20.48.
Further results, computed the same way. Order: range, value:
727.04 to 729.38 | 20.35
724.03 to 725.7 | 20.45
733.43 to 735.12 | 18.26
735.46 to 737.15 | 19.95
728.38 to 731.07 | 19.97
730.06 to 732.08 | 20.43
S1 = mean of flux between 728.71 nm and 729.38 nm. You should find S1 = 21.7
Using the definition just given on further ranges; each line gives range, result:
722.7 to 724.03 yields 21.8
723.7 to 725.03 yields 21.2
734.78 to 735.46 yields 22.7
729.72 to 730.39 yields 20.2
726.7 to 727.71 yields 21.9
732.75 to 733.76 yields 21.2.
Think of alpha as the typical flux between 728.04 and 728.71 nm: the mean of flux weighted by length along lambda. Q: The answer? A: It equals 21.5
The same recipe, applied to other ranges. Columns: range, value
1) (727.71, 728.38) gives 20.4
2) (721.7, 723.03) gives 22.1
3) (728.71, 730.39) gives 21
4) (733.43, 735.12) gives 20.6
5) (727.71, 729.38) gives 21.3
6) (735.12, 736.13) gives 22.8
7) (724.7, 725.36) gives 22.2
